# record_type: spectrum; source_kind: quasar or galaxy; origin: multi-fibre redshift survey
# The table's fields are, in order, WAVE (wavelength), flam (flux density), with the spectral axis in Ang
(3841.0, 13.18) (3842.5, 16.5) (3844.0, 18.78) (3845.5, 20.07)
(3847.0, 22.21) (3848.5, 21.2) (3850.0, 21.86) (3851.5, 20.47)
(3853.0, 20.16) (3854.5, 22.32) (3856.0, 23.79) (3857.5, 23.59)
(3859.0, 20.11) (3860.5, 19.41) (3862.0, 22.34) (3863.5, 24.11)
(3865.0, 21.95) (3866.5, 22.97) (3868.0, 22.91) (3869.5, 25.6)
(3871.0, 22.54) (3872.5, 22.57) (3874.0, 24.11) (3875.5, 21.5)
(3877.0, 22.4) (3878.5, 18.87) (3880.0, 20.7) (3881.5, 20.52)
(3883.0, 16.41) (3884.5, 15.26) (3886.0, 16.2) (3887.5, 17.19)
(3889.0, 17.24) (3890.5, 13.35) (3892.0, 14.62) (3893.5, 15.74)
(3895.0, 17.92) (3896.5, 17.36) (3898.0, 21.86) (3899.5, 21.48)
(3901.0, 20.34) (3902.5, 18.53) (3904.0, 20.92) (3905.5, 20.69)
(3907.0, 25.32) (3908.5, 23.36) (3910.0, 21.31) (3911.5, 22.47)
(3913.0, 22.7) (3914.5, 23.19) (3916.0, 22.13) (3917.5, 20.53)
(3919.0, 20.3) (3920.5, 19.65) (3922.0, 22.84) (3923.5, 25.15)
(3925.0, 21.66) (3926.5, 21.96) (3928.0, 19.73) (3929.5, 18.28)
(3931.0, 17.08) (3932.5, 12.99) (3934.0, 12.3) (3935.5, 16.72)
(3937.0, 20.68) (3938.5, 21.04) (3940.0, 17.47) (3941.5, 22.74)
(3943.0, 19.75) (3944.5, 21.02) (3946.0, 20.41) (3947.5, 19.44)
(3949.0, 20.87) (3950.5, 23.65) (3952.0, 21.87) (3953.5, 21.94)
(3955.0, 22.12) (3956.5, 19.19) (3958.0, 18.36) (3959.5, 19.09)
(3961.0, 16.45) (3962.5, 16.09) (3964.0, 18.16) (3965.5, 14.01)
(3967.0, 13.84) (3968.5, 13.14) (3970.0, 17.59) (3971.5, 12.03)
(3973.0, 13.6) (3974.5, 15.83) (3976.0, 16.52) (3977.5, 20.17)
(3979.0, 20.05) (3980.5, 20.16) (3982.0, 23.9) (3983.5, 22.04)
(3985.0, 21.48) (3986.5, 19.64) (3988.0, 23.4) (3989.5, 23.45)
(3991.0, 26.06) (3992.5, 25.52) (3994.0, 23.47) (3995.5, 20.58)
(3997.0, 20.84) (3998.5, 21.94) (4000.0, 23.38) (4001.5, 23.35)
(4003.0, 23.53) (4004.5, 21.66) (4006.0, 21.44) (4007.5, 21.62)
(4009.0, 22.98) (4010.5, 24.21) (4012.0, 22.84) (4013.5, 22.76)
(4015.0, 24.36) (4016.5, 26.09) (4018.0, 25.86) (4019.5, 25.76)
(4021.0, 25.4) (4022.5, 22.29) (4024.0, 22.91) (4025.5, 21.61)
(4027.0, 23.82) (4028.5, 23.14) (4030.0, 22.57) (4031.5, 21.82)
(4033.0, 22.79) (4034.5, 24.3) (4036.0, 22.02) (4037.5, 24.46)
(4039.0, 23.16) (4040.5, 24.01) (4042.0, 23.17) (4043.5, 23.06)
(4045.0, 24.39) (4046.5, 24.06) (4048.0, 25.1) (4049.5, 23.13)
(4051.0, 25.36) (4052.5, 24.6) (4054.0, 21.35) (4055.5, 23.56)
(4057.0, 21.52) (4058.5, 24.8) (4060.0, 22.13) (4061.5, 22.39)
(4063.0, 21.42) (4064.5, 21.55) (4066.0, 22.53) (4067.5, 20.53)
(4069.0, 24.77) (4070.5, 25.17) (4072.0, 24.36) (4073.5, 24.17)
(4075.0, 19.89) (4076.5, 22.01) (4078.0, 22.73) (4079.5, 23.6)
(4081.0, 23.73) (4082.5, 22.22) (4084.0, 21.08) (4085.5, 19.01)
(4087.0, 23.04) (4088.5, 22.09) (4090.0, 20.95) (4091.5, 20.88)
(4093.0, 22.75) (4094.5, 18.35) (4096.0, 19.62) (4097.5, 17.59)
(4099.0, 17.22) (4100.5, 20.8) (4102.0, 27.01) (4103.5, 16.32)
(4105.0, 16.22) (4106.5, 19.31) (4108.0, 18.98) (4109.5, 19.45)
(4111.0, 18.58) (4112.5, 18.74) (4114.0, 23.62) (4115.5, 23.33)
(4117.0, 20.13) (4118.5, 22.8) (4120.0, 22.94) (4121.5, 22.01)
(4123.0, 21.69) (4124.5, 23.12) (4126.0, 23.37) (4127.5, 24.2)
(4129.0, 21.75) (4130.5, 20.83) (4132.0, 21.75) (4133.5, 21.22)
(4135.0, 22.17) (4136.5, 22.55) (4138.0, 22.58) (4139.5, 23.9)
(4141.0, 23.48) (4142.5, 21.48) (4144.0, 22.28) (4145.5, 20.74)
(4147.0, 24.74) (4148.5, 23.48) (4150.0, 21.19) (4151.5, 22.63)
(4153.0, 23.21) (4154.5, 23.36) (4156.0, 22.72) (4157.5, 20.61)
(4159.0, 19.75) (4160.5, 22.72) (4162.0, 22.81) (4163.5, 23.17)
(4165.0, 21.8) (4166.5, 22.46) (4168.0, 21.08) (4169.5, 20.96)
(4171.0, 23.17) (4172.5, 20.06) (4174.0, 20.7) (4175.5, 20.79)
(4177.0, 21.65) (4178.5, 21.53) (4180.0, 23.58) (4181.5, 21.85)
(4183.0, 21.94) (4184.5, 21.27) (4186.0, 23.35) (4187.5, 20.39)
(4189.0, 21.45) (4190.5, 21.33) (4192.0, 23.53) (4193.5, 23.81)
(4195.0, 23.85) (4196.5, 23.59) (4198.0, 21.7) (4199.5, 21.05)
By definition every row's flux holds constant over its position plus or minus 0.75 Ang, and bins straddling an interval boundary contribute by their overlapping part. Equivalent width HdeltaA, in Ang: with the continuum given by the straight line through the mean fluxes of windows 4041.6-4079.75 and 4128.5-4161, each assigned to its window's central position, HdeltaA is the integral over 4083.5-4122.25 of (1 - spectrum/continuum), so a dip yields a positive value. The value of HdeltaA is 3.7 Ang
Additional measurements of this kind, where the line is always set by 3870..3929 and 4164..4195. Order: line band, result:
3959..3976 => 4.3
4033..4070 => -3.6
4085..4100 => 0.9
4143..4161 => -0.4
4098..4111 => 1.3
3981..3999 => -1.6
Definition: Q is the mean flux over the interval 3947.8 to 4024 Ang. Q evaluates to 20.9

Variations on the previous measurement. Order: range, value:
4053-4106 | 21.6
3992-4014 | 22.6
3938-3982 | 18.6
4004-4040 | 23.3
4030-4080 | 23.1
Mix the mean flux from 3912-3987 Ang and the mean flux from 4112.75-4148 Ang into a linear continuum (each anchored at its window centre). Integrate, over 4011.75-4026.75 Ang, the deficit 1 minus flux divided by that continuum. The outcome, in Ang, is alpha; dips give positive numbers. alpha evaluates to -2.6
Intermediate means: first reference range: 19.2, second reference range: 22.4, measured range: 24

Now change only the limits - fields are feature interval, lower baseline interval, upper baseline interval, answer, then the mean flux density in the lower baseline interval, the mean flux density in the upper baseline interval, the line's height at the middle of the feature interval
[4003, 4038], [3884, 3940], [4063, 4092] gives -3.3 Ang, 19.5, 22.3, 21.3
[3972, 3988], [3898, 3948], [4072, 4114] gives 0.9 Ang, 20.5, 20.7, 20.5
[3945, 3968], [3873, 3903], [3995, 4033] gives 2.2 Ang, 18.6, 23.1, 21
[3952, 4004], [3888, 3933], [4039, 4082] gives 4.1 Ang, 20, 23.2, 21.5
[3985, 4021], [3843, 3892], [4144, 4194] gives -3.4 Ang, 20.6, 22.1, 21.2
